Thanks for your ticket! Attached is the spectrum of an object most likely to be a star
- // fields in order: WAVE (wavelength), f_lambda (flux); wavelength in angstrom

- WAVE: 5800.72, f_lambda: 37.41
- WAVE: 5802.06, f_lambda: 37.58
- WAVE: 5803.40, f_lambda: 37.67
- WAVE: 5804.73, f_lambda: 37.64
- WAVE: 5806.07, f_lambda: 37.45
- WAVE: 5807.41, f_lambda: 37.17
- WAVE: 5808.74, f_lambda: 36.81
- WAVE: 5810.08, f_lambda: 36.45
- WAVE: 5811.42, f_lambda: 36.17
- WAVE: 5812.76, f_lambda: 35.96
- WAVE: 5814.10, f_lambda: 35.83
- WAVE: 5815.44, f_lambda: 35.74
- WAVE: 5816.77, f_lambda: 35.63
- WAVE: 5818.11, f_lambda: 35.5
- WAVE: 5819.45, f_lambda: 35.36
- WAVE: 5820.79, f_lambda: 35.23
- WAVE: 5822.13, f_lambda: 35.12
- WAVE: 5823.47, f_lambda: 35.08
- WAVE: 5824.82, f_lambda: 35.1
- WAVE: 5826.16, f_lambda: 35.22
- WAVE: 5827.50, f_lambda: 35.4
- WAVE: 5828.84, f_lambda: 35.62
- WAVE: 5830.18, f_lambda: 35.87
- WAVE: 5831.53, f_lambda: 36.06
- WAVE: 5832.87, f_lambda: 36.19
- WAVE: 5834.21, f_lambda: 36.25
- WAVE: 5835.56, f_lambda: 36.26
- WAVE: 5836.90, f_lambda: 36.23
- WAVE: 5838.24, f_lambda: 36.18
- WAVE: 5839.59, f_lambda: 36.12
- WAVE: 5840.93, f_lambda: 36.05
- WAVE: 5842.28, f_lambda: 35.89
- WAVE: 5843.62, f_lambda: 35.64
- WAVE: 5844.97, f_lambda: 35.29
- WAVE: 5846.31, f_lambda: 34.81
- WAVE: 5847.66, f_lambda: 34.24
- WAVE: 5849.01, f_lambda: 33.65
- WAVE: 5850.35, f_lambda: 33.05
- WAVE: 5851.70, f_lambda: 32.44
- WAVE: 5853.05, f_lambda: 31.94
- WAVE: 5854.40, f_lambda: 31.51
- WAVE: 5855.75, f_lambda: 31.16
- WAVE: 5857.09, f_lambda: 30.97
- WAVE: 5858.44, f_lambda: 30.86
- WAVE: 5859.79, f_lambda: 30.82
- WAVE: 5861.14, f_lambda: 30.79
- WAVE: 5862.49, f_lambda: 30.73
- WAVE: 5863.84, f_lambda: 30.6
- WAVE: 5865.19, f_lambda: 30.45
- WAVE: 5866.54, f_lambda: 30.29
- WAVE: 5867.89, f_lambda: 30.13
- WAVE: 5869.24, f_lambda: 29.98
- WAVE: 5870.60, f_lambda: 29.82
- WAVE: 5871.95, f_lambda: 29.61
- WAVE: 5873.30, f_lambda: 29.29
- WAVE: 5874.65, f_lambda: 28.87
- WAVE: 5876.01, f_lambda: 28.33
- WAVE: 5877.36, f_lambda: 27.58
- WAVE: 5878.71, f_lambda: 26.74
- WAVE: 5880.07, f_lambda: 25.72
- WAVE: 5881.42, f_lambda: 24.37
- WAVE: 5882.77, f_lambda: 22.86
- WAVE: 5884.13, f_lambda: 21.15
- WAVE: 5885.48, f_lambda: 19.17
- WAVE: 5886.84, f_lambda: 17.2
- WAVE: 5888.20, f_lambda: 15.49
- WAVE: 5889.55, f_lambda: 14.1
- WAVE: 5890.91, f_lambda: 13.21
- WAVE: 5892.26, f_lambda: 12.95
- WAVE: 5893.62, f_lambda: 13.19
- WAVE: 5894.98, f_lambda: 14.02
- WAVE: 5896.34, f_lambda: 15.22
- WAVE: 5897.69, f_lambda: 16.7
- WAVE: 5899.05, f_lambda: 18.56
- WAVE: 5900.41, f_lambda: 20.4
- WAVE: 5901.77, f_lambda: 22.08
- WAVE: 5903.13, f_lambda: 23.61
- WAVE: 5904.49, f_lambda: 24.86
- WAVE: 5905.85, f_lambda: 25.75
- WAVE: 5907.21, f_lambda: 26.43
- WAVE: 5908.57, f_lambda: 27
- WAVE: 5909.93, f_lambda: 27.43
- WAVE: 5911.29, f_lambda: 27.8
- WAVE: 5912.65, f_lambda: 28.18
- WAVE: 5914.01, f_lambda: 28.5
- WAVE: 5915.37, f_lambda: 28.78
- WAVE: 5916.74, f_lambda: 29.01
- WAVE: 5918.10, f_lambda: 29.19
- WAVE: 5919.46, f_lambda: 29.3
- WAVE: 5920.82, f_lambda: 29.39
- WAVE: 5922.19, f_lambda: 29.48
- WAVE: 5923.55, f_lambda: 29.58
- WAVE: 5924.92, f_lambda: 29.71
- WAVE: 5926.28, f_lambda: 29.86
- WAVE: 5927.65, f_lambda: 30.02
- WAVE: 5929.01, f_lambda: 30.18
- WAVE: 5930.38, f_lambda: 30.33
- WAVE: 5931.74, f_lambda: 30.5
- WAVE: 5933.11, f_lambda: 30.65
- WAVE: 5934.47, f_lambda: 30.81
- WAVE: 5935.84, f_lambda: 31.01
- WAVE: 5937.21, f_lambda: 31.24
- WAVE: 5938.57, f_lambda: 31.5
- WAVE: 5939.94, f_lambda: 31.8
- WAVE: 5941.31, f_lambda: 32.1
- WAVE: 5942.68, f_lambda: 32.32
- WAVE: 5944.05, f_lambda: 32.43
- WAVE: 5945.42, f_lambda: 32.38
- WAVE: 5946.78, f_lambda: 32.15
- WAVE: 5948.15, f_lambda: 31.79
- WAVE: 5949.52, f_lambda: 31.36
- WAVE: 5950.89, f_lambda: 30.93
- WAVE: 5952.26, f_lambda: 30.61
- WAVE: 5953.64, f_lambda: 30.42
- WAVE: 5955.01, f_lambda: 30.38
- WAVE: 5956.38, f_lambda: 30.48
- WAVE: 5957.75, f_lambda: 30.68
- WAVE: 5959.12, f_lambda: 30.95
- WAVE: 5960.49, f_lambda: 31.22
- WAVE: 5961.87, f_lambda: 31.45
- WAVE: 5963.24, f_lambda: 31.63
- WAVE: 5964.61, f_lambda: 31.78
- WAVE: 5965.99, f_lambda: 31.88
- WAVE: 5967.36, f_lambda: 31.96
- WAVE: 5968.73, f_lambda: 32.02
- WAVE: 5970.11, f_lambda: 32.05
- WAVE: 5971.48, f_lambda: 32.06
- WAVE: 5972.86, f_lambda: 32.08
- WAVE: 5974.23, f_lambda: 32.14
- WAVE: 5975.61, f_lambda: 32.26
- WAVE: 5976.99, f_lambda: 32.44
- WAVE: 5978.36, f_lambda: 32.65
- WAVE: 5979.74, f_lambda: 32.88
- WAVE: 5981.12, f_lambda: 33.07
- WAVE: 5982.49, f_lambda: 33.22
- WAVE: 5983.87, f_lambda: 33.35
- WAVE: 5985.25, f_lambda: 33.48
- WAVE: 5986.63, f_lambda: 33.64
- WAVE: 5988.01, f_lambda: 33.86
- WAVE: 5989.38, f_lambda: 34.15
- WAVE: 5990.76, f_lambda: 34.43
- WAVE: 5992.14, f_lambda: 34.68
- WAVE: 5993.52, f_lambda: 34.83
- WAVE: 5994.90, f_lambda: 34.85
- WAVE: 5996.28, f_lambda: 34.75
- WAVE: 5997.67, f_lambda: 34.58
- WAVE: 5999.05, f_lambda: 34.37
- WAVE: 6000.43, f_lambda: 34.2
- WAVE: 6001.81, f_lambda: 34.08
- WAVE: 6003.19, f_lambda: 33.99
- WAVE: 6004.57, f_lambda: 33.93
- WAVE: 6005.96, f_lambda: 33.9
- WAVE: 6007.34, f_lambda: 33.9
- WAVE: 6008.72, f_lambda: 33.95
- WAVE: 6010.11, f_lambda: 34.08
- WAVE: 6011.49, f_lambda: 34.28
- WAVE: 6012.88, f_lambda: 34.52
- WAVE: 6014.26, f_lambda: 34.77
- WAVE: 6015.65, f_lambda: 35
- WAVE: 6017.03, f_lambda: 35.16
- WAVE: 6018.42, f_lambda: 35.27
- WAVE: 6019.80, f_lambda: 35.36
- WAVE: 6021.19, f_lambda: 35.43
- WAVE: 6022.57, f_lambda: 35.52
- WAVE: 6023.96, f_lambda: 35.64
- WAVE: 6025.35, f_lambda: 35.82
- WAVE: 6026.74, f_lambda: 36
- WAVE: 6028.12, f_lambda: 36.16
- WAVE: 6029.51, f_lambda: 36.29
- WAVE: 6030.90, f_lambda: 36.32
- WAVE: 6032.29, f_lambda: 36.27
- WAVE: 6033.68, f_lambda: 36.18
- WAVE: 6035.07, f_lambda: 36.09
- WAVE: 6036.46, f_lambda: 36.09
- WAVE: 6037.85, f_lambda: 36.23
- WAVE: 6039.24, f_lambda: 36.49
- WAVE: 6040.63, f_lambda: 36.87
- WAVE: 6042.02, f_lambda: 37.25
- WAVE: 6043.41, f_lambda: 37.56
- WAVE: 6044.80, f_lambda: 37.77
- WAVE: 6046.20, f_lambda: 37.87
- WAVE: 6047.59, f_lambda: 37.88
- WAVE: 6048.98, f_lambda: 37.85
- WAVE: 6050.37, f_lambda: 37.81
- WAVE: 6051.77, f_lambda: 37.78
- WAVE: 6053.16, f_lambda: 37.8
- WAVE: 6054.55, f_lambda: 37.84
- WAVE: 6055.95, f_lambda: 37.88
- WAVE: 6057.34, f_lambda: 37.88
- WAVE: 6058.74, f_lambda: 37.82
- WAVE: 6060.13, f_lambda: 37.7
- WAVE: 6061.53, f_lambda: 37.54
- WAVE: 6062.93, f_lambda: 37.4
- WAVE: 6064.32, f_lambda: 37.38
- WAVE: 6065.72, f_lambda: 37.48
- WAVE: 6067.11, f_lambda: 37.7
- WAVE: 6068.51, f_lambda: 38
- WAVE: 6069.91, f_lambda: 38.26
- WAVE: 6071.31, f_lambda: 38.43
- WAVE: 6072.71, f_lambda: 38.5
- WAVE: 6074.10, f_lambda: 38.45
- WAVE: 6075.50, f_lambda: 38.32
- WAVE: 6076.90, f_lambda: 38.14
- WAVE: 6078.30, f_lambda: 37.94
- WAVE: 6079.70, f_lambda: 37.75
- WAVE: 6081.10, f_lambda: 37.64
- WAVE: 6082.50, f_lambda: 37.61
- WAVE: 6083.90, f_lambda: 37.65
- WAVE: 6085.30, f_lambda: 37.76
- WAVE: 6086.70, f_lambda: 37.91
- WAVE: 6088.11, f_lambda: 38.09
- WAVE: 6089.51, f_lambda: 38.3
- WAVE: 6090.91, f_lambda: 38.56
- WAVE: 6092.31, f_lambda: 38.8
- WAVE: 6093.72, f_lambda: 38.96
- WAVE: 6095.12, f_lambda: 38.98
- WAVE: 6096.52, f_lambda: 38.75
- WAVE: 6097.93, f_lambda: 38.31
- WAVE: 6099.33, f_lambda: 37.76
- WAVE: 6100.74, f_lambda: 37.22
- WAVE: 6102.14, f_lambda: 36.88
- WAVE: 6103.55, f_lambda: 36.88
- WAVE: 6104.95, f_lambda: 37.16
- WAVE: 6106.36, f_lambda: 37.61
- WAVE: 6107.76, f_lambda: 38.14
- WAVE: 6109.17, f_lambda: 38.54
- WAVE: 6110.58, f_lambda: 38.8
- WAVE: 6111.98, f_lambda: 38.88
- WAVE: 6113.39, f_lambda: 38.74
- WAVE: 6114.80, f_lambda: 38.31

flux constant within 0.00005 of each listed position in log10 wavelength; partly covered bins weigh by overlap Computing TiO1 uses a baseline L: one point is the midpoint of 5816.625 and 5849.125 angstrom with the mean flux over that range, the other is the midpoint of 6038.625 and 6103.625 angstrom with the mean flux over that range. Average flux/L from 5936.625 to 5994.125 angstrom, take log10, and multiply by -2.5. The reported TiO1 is 0.15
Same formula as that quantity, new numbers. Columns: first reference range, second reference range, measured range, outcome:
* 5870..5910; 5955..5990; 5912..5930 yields -0.14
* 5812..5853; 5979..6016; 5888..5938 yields 0.35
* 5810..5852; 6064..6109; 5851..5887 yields 0.25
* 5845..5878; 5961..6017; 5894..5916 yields 0.34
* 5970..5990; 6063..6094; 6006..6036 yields -0.01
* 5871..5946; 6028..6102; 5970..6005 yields -0.06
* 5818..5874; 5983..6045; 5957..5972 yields 0.10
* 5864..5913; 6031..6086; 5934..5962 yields -0.11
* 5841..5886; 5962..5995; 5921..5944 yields 0.04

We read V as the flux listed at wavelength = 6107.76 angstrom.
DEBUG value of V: 38.14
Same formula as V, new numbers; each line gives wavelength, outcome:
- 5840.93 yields 36.05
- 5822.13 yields 35.12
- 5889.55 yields 14.1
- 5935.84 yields 31.01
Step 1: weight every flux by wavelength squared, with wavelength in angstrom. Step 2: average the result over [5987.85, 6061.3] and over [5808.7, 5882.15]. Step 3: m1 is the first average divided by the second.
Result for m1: 1.2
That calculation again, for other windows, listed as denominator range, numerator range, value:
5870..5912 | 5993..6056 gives 1.68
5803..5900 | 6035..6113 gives 1.35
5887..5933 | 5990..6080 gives 1.56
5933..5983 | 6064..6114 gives 1.25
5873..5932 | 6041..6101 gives 1.65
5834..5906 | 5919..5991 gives 1.20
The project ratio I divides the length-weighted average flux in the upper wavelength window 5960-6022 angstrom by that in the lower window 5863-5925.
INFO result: 1.4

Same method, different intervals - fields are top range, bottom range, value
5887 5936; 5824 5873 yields 0.74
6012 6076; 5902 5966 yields 1.23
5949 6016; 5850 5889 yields 1.18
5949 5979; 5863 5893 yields 1.29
